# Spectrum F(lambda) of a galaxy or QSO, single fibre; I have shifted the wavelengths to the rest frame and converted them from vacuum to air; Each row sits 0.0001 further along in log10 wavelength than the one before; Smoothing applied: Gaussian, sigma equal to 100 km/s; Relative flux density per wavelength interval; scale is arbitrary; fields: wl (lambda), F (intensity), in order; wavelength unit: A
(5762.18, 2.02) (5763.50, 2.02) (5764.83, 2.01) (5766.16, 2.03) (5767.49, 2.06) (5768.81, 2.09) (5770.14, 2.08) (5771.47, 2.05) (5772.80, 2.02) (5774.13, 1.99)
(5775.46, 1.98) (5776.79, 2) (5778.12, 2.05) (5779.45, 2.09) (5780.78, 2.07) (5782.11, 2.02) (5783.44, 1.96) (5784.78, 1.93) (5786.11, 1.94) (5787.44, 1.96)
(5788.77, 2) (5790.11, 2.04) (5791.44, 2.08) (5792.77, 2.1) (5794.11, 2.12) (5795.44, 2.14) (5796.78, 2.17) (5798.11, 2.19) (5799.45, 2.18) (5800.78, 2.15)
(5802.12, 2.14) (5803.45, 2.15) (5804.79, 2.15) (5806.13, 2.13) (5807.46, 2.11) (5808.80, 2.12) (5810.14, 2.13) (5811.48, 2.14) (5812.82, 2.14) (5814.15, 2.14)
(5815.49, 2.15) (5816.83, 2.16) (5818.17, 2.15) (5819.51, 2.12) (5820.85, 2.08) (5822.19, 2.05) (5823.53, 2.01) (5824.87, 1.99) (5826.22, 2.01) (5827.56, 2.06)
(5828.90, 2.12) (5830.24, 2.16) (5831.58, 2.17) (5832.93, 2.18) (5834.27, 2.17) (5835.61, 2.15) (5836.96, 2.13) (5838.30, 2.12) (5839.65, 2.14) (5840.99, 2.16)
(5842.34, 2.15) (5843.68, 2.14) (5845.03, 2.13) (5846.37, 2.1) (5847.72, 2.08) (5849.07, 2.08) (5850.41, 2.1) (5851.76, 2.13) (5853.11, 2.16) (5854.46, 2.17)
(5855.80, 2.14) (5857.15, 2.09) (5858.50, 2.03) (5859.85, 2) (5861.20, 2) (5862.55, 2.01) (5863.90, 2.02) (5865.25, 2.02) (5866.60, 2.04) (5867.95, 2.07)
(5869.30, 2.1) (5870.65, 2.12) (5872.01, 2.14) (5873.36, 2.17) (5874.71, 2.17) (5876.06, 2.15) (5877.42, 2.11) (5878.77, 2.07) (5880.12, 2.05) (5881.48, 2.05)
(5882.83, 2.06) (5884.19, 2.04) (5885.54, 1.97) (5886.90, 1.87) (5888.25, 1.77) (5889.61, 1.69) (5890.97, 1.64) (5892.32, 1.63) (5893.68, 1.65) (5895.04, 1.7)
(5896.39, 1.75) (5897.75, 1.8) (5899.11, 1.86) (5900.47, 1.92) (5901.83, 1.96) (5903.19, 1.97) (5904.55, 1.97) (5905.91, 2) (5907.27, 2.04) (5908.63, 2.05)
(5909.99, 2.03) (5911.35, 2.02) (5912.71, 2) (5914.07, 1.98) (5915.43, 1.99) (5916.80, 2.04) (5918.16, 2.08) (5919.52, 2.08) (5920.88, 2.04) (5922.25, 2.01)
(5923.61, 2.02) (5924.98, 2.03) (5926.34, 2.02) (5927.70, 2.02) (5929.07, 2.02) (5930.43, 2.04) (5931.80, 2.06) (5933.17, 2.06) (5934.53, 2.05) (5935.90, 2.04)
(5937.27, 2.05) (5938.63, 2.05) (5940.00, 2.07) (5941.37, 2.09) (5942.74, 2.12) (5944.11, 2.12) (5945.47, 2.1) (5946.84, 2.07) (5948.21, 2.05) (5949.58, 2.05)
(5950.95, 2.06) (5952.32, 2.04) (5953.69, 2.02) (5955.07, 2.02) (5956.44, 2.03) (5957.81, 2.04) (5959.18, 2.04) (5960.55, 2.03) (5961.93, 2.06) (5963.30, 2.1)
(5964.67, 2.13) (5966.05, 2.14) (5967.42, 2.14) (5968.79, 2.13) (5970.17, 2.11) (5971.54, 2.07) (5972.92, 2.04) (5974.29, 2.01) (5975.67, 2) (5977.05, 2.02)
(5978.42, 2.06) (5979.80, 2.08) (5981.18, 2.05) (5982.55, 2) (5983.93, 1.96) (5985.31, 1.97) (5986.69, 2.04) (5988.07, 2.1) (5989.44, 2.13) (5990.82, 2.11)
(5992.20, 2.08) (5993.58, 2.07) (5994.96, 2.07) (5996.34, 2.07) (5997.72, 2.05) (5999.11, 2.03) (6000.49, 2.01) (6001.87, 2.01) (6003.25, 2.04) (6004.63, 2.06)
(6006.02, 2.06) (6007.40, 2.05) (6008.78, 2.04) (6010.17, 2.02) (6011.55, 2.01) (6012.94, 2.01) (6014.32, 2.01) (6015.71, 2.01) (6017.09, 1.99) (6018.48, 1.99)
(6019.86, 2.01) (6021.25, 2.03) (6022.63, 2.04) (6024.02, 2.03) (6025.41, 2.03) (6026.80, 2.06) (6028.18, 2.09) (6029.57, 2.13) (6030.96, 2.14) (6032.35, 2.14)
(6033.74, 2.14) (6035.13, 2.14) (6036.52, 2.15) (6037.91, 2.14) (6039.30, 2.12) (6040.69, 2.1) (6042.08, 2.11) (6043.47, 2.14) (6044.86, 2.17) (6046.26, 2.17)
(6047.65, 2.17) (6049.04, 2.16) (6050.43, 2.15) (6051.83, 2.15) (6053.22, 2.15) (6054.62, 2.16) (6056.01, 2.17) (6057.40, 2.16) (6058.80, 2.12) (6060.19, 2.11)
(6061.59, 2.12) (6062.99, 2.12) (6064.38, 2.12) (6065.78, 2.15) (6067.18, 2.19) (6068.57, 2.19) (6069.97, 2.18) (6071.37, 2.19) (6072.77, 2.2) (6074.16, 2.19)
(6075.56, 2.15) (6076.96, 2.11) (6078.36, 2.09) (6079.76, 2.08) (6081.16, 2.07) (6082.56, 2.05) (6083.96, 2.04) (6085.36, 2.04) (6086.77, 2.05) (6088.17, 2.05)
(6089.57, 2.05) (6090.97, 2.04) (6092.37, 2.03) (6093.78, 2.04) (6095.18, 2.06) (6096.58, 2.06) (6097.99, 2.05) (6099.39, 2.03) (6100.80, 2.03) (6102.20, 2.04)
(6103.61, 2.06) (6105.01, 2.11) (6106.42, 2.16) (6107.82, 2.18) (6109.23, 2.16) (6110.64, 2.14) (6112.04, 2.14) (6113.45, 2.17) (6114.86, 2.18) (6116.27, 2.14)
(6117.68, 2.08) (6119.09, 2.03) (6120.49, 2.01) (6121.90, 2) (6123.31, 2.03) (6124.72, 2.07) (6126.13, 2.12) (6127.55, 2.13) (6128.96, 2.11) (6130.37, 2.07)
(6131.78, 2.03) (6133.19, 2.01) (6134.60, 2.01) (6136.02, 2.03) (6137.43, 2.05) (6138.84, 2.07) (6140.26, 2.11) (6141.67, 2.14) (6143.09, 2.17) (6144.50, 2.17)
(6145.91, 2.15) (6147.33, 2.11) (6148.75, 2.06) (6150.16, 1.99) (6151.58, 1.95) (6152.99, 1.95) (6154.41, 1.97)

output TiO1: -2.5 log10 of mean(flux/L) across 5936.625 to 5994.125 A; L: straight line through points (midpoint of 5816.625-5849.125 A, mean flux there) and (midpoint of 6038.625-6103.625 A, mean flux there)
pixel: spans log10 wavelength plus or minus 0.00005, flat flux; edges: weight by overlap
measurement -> 0.02 mag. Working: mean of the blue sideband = 2.11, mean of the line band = 2.06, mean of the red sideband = 2.11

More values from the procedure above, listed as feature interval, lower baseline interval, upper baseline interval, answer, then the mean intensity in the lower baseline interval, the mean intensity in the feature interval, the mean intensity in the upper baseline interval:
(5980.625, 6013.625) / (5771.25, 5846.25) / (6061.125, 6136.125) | 0.03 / 2.09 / 2.04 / 2.09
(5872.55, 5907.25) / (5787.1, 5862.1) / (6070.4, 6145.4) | 0.10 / 2.11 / 1.92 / 2.09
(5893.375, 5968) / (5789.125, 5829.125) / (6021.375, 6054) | 0.05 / 2.11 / 2.02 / 2.12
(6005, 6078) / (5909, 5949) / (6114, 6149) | -0.02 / 2.05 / 2.11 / 2.08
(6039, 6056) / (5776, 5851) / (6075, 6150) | -0.03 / 2.1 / 2.15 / 2.08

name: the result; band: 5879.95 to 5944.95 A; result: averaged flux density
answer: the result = 1.97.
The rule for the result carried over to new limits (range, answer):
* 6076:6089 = 2.07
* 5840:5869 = 2.09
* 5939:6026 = 2.05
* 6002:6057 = 2.09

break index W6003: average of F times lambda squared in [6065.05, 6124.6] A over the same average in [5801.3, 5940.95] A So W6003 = 1.1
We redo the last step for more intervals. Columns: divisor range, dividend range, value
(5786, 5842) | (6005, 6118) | 1.08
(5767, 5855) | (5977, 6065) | 1.07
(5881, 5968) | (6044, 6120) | 1.12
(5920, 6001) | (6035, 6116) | 1.07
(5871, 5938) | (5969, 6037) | 1.07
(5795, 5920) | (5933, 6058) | 1.06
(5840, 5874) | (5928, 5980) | 1.02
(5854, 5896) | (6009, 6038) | 1.09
